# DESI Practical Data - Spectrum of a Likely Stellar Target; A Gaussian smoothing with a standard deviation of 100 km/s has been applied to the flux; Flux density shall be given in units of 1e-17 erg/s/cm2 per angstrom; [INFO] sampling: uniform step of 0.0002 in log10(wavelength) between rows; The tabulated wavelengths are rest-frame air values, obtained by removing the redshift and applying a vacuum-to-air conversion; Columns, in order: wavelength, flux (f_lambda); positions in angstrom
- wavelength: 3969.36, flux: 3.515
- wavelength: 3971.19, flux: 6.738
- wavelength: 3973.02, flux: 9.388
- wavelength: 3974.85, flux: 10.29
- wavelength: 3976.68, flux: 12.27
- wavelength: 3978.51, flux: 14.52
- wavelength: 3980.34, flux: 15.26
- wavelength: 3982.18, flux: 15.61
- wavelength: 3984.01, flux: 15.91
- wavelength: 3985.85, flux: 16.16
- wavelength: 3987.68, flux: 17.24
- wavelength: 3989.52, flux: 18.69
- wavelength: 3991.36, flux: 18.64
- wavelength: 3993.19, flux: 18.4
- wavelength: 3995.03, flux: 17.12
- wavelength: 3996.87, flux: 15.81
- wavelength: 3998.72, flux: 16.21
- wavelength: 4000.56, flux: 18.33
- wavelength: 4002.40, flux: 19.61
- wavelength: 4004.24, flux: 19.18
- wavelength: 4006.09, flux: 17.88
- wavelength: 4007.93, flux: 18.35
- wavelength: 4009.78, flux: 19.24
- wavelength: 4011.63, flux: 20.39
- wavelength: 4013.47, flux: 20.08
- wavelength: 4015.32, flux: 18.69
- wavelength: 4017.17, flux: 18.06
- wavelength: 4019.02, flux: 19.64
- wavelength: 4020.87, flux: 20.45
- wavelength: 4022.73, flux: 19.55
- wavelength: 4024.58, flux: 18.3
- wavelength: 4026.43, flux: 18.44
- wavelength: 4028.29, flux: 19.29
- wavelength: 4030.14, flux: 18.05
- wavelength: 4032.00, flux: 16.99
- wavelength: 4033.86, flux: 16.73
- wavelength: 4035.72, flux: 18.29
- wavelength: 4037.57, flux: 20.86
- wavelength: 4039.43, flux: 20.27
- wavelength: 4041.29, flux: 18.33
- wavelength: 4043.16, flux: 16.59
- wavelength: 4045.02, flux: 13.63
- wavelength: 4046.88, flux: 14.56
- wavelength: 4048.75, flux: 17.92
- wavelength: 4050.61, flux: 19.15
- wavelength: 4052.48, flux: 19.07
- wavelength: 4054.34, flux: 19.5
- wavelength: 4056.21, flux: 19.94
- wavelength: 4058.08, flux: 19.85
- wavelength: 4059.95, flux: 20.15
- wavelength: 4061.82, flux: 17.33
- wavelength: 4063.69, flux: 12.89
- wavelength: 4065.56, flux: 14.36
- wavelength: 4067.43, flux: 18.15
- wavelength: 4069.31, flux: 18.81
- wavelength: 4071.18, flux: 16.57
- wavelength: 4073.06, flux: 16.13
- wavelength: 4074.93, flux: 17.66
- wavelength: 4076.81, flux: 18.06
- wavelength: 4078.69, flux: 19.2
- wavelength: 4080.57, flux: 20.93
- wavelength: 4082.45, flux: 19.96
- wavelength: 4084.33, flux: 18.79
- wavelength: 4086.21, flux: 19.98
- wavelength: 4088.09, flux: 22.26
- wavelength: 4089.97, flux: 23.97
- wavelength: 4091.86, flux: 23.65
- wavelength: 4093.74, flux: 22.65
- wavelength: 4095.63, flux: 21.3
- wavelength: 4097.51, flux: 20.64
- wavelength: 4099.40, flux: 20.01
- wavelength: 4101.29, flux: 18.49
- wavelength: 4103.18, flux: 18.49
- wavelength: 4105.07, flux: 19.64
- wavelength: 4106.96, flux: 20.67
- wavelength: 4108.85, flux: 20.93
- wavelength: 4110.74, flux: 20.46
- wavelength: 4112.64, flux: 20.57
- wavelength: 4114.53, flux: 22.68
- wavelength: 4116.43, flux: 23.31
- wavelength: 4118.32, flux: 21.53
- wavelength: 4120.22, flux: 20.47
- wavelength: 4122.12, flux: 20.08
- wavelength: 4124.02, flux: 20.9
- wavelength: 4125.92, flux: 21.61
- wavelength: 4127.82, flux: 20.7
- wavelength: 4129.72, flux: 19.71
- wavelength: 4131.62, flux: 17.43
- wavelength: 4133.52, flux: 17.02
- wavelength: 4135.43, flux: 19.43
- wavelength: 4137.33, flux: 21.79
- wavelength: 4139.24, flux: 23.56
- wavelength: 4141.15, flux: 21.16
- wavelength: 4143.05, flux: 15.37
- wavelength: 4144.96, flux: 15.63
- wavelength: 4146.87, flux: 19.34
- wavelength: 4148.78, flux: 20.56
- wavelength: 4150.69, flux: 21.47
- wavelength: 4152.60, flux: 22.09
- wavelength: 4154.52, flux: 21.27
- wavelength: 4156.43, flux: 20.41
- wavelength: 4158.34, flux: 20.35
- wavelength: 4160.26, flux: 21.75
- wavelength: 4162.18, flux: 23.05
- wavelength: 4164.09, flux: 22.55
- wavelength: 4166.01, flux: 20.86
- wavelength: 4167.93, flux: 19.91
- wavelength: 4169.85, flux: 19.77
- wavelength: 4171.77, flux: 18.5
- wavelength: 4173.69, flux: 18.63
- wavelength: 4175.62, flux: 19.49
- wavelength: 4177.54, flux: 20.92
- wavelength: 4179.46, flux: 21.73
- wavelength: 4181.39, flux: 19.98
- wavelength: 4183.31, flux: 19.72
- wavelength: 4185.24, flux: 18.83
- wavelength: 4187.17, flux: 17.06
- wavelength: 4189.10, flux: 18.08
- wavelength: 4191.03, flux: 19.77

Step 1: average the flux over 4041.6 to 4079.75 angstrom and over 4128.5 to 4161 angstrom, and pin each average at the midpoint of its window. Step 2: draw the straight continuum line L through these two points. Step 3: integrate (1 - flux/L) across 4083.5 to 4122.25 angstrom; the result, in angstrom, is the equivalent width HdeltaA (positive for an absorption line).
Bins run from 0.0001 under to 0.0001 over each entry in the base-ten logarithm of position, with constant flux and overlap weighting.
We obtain -4.8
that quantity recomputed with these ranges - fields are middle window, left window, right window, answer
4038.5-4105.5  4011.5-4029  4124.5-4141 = 2.9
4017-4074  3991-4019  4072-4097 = 4.1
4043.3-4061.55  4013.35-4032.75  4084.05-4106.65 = 1.5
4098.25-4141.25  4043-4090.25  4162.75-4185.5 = -2.8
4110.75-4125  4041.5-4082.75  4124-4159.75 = -1.5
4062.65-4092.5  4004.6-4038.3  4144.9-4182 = 1.1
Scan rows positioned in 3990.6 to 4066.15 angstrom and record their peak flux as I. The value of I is 20.86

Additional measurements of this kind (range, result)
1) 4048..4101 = 23.97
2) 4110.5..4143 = 23.56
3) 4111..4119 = 23.31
